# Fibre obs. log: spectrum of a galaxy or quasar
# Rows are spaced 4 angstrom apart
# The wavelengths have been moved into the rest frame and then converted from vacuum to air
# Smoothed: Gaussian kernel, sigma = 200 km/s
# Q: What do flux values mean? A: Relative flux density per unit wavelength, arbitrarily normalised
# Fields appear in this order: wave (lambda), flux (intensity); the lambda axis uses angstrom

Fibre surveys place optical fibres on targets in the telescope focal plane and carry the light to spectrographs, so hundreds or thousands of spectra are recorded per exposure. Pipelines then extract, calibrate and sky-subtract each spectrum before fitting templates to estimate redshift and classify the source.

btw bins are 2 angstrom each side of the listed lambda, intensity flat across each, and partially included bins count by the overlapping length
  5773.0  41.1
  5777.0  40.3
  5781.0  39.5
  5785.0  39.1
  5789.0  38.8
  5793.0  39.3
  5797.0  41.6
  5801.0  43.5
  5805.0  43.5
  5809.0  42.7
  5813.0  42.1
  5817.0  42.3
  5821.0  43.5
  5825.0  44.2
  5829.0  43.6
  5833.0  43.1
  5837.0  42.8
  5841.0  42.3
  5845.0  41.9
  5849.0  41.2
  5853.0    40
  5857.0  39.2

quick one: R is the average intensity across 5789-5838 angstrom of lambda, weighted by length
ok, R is 42.5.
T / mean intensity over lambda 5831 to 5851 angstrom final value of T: 42.3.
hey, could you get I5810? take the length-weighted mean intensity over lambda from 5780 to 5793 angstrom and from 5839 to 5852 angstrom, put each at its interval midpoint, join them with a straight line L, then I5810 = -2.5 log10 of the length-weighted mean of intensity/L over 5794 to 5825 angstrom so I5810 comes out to -0.07 mag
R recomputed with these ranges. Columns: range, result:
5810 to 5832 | 43.1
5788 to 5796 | 39.4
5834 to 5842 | 42.6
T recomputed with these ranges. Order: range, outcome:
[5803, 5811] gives 43.1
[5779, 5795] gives 39.2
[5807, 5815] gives 42.4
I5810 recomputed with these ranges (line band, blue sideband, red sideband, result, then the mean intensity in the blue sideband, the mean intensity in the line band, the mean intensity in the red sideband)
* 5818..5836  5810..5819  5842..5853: -0.04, 42.3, 43.5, 41.3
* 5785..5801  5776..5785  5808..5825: 0.01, 39.7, 40.2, 42.8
